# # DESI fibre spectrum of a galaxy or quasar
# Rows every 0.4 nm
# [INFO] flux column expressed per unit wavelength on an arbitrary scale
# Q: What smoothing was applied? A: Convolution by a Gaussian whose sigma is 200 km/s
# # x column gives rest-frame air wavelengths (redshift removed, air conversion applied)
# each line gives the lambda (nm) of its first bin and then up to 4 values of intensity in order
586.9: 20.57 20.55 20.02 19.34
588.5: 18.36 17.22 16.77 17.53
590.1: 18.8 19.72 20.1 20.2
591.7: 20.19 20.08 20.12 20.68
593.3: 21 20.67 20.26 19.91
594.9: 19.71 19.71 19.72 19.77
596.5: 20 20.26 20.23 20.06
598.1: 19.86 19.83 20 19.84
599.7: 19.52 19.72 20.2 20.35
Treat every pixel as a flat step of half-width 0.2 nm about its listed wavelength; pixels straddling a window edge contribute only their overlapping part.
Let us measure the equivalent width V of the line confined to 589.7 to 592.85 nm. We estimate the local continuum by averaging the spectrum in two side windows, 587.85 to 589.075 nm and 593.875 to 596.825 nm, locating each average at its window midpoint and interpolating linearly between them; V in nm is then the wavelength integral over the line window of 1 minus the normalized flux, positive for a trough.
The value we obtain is -0.126 nm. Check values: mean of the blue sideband 18.4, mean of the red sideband 19.9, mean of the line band 19.8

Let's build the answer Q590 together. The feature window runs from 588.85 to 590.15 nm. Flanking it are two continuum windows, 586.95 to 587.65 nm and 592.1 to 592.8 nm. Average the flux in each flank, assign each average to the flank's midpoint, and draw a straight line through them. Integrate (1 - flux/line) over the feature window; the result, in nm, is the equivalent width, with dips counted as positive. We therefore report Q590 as 0.18 nm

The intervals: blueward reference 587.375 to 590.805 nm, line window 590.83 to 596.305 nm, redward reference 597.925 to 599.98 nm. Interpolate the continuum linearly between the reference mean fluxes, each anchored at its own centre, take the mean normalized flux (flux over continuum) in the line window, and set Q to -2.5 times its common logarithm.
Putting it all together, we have -0.06 mag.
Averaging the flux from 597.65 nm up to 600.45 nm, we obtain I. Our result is 19.8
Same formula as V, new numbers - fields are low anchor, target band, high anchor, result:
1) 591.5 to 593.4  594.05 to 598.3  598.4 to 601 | 0.042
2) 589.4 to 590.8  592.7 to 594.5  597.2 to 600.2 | -0.134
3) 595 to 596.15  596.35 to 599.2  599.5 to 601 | -0.030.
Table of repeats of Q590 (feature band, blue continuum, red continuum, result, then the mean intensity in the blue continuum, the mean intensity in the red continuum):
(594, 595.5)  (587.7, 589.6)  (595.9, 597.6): -0.02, 18.1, 20.1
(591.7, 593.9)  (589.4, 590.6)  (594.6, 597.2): -0.16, 18.4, 19.9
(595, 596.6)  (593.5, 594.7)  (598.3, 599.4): 0.03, 20.3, 19.9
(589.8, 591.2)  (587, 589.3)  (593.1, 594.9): 0.01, 19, 20.4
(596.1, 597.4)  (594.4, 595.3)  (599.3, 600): -0.02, 19.8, 19.6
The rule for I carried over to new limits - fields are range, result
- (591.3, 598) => 20.1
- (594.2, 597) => 19.9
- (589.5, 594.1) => 19.9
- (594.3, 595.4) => 19.8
